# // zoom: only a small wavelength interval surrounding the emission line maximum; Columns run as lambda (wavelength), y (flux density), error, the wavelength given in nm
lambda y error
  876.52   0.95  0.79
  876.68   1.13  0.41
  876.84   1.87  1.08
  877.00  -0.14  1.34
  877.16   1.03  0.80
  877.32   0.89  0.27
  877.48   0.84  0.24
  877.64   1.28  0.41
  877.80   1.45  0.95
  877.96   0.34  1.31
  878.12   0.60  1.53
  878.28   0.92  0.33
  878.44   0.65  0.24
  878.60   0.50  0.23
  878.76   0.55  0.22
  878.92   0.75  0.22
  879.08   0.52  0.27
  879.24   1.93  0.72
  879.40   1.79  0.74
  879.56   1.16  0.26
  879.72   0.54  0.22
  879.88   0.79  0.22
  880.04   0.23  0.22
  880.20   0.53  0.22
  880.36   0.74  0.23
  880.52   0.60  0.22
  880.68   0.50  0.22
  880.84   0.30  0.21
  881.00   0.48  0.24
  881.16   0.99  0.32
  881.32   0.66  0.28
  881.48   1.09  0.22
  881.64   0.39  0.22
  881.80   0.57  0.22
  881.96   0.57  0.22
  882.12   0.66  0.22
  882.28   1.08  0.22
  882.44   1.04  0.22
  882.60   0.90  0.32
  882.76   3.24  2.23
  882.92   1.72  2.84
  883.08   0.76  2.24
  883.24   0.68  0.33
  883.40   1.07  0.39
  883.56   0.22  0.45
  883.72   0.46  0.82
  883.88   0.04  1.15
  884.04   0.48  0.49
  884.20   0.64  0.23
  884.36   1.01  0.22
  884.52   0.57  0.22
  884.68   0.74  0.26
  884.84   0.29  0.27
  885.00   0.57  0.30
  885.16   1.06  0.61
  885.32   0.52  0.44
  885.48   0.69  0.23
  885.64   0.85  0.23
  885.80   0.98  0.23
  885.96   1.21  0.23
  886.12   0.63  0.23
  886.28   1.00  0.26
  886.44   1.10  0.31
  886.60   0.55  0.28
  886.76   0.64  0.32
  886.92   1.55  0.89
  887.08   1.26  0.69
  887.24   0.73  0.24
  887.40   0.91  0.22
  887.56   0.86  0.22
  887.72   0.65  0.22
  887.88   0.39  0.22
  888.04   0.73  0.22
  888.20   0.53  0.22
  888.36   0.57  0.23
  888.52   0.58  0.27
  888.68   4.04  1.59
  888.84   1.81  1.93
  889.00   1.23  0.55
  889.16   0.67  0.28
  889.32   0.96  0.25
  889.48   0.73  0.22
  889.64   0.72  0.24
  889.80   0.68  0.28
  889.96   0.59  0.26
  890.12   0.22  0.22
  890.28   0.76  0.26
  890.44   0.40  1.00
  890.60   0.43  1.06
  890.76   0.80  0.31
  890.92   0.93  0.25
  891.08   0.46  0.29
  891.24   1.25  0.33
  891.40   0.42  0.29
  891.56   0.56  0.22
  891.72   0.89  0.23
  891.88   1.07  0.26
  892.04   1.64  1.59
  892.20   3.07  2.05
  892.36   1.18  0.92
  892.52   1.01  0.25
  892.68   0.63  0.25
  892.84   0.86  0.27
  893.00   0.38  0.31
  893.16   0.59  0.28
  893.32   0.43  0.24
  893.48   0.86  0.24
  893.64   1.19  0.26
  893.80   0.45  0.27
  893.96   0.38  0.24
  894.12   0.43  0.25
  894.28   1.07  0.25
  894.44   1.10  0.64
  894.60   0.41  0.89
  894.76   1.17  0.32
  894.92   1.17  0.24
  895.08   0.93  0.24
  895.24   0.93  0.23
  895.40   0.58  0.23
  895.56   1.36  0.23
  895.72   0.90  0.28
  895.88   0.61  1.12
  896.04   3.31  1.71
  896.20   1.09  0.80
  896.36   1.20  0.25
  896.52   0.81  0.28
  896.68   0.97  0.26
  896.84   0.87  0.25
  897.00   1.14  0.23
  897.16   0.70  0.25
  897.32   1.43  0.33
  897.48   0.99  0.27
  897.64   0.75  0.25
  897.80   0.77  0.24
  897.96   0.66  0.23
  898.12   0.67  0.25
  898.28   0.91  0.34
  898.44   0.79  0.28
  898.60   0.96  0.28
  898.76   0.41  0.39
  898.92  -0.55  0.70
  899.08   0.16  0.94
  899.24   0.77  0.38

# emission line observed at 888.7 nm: H-beta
